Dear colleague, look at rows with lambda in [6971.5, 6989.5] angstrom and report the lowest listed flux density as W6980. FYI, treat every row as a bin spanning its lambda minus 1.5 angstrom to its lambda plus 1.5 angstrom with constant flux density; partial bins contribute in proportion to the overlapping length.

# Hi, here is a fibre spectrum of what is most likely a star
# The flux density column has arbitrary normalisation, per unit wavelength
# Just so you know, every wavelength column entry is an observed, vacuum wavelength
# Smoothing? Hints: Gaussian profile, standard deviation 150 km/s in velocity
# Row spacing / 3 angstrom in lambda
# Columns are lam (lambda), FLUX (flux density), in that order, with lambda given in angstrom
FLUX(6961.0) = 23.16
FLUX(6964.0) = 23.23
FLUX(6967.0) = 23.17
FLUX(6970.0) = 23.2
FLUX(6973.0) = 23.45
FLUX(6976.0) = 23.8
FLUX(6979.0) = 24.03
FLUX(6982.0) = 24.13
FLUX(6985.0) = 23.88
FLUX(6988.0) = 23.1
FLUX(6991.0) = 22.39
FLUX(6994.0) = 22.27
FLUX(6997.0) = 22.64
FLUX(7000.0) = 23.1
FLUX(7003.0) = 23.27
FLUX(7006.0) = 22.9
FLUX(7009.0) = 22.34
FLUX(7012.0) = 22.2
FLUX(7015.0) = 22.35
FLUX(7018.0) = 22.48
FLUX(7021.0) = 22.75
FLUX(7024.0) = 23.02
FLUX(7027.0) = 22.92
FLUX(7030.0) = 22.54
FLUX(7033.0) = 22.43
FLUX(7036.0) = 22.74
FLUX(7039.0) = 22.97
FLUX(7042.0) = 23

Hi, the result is 23.1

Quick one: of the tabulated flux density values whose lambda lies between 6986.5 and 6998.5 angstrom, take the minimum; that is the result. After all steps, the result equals 22.27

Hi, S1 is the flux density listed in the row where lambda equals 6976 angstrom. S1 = 23.8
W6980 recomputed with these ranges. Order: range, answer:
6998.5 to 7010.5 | 22.34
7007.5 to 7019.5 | 22.2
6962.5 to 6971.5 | 23.17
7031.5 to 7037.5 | 22.43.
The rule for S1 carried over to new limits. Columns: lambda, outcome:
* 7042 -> 23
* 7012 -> 22.2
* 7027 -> 22.92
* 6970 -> 23.2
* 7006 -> 22.9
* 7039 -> 22.97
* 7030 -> 22.54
